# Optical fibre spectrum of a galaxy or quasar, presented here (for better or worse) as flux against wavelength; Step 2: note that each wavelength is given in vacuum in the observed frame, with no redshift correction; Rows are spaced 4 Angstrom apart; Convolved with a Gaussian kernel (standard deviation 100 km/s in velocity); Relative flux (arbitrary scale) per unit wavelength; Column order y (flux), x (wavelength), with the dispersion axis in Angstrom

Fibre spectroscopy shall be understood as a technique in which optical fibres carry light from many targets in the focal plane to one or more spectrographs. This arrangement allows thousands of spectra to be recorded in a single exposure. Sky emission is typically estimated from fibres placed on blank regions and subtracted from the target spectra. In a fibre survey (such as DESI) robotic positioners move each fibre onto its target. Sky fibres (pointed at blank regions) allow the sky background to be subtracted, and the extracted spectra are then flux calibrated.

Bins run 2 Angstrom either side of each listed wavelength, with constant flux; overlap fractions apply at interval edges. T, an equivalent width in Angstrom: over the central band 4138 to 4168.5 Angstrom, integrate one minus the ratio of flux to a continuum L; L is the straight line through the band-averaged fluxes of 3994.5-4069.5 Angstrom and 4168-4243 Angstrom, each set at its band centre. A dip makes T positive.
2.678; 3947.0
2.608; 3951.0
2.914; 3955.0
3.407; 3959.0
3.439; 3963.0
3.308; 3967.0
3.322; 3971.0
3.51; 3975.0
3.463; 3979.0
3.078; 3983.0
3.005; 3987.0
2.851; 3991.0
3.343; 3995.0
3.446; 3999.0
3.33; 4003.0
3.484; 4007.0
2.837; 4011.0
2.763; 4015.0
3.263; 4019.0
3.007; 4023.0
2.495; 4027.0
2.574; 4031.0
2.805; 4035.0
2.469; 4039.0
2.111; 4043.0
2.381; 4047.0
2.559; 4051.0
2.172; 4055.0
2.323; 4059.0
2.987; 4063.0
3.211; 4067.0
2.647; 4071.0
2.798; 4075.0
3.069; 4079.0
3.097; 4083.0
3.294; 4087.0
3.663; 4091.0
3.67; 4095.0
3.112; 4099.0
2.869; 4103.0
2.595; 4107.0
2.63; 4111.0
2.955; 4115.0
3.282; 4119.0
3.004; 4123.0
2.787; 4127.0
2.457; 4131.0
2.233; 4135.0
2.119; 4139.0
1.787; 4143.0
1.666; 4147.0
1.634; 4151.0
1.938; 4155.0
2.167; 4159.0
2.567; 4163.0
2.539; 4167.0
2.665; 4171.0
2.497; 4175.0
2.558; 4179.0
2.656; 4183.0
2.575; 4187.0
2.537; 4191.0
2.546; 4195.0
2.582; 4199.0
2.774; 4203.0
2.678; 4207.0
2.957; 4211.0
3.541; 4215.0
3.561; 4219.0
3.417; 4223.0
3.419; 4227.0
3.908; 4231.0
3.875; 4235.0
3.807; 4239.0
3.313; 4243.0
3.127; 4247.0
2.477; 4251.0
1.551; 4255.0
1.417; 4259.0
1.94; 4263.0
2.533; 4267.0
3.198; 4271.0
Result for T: 9.5 Angstrom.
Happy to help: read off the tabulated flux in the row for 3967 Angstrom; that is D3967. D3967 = 3.308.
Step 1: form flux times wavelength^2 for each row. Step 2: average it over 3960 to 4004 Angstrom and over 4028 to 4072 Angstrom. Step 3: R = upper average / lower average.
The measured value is 0.81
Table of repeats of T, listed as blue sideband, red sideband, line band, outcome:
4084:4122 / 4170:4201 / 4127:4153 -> 7.5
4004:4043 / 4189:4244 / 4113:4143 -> 4.0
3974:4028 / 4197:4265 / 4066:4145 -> 5.2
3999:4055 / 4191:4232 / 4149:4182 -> 7.5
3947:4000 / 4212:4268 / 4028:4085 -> 8.6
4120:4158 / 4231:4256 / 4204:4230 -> -3.1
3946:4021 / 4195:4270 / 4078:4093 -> -1.1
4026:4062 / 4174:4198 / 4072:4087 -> -3.2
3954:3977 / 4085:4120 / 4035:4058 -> 5.9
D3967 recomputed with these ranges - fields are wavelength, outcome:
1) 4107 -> 2.595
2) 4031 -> 2.574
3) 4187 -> 2.575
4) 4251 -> 2.477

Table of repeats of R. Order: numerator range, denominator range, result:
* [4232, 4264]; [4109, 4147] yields 1.15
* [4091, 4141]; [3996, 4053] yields 1.05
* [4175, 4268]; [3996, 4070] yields 1.12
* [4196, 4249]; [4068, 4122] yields 1.15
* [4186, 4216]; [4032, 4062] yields 1.22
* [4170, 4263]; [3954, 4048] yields 1.05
